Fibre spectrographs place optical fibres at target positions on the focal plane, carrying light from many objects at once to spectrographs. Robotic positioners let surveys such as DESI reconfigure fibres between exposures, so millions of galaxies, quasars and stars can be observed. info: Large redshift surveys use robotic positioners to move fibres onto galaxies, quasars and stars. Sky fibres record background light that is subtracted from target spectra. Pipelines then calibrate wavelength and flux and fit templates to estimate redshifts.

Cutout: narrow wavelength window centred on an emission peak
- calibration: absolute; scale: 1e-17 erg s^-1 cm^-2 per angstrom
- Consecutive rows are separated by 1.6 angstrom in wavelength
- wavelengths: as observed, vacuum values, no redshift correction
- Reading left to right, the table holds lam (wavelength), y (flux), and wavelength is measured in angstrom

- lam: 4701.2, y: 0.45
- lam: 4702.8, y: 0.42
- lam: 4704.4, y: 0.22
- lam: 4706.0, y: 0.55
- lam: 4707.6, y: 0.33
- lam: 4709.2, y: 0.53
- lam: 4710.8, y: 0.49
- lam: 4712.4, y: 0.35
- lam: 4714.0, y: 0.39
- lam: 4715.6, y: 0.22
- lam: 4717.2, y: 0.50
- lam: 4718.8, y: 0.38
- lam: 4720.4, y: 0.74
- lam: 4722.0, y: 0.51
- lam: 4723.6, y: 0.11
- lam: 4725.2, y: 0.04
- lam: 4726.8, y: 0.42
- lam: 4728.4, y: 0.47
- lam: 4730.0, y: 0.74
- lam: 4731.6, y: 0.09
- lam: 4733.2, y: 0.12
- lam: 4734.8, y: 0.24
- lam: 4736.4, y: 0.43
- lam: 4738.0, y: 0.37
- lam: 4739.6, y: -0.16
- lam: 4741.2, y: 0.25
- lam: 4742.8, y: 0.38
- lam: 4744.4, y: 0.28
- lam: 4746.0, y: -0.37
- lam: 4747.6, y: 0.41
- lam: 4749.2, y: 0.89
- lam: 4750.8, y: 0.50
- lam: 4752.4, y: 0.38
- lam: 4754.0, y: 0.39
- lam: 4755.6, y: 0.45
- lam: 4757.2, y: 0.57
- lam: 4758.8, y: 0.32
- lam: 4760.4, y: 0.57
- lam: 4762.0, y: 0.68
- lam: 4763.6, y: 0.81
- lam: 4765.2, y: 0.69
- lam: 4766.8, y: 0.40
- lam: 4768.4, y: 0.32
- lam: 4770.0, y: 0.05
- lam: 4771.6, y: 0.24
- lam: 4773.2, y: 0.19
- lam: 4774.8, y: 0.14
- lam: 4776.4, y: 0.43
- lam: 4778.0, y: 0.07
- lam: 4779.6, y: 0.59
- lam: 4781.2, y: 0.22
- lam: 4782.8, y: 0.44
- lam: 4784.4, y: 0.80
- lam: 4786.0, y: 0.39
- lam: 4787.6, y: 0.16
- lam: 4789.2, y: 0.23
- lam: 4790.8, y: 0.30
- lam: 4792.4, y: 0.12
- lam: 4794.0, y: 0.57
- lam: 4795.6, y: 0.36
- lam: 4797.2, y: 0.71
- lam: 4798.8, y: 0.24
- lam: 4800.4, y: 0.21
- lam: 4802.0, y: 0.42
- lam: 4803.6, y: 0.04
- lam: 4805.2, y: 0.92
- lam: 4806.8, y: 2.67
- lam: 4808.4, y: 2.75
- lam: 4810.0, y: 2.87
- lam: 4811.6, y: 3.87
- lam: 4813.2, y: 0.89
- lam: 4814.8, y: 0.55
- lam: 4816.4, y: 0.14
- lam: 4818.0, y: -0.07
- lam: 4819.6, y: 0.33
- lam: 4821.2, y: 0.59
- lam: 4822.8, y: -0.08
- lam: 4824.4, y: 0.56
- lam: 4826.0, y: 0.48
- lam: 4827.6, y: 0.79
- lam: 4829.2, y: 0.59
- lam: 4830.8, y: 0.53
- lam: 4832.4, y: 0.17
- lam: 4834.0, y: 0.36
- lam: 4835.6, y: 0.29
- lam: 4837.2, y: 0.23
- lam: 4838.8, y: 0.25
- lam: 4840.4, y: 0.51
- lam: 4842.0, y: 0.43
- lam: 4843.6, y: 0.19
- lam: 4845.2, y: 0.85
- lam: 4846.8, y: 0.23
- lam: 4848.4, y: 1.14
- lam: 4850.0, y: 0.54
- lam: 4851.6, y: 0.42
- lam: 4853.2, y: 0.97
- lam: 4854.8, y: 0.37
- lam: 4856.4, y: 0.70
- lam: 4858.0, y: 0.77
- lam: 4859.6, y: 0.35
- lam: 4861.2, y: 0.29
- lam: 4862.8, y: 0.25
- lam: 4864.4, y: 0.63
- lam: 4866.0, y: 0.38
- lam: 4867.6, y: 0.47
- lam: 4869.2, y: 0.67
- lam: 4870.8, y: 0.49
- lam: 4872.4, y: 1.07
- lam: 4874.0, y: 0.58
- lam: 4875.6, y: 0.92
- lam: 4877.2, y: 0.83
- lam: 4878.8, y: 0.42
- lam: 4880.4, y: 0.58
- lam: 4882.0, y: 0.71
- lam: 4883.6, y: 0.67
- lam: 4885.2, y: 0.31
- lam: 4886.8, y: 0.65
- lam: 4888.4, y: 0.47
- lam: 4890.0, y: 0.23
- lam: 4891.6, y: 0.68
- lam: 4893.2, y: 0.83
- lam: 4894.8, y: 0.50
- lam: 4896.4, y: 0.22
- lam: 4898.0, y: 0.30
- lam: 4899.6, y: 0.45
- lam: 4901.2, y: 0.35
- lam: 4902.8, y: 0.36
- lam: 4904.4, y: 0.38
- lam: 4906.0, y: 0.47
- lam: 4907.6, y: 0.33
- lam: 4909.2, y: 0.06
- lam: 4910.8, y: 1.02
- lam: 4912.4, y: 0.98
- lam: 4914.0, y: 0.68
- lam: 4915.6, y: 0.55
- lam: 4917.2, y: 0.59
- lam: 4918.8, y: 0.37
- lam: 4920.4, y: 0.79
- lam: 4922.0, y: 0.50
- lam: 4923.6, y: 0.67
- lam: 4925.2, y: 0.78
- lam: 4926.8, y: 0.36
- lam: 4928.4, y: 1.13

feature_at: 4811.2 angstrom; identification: [O II] 3727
